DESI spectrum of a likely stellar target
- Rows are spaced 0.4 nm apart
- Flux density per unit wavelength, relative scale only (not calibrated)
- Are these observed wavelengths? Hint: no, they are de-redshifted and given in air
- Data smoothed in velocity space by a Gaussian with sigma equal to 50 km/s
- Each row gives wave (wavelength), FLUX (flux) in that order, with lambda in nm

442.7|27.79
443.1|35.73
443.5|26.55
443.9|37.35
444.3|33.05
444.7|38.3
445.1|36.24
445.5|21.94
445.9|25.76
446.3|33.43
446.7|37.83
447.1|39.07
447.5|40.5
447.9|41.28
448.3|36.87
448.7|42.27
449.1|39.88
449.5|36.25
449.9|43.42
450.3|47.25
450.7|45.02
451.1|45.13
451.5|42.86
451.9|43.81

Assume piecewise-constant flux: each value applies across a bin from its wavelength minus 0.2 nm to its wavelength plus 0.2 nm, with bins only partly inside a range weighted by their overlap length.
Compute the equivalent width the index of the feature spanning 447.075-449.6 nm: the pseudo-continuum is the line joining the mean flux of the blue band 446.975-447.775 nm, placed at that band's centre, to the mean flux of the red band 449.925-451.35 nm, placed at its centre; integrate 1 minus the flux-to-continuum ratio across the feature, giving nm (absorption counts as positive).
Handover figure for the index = 0.12 nm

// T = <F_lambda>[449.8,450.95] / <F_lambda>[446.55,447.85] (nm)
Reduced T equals 1.15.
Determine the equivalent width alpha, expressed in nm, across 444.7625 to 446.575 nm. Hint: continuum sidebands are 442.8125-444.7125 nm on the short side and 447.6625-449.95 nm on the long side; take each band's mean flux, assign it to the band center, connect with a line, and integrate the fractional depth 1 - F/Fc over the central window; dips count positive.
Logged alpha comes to 0.276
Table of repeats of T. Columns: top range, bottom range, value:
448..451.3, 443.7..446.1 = 1.31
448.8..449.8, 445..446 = 1.43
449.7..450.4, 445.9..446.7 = 1.38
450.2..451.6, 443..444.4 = 1.37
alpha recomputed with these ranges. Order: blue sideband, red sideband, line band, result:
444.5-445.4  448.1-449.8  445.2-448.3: 0.23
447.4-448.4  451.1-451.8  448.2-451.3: -0.03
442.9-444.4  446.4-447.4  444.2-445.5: 0.04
